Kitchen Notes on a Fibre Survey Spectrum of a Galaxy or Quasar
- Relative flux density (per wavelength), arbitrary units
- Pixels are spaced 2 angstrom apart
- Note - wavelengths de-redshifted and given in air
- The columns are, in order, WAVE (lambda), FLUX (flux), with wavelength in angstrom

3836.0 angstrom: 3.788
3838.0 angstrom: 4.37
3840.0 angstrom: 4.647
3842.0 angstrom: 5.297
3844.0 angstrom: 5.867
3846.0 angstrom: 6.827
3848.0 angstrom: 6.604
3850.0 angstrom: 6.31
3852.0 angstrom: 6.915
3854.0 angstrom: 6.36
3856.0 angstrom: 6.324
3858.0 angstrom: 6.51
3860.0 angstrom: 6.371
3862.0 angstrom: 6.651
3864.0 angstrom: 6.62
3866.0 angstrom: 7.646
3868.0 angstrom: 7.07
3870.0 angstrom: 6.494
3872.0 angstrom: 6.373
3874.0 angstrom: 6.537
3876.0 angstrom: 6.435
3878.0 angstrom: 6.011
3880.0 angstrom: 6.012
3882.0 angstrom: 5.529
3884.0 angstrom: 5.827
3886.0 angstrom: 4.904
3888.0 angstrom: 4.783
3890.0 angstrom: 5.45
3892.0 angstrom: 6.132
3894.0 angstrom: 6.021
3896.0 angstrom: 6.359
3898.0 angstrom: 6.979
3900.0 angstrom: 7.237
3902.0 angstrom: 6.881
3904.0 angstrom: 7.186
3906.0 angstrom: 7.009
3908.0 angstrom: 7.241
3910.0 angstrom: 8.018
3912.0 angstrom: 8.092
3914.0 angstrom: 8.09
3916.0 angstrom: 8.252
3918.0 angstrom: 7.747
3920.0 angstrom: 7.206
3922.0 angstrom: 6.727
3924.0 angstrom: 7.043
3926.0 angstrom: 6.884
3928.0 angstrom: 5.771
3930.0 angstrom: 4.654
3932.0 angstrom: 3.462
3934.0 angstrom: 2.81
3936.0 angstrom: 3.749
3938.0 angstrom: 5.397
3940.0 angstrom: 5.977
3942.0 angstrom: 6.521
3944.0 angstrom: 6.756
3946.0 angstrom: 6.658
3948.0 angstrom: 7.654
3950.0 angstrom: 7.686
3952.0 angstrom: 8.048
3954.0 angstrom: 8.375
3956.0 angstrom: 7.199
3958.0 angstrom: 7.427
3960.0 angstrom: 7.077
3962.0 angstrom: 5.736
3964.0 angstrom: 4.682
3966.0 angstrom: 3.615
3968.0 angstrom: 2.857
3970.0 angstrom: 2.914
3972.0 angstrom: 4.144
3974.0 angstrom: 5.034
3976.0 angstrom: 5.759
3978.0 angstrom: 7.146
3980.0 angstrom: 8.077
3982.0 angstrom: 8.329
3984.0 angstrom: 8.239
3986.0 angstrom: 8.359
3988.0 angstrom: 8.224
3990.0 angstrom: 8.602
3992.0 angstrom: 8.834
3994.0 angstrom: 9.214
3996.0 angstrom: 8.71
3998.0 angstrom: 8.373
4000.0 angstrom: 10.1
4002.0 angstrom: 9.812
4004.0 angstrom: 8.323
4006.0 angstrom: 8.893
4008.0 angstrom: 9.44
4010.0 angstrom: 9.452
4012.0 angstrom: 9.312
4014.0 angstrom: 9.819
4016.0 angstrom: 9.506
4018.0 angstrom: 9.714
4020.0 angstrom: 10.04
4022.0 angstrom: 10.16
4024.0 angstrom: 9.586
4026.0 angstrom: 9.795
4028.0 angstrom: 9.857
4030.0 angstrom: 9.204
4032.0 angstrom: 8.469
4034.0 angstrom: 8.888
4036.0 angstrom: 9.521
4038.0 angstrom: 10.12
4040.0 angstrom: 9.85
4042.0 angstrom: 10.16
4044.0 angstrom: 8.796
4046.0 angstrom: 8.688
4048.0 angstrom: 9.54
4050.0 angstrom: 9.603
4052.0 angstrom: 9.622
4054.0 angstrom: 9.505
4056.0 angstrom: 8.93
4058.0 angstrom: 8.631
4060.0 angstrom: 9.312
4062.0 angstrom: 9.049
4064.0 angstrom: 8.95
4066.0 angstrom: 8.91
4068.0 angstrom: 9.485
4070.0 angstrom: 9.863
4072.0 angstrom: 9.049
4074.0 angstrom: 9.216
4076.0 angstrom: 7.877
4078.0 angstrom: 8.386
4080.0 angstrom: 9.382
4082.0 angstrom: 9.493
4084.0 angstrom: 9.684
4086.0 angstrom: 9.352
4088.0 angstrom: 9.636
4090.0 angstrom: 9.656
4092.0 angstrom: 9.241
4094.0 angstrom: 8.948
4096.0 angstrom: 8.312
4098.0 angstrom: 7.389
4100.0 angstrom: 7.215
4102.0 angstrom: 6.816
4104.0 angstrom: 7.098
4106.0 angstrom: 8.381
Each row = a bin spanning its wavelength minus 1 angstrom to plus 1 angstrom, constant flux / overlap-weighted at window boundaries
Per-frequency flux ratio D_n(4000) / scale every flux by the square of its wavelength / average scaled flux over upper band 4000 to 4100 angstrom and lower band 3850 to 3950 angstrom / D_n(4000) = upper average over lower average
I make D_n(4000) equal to 1.56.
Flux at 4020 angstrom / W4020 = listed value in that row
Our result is 10.04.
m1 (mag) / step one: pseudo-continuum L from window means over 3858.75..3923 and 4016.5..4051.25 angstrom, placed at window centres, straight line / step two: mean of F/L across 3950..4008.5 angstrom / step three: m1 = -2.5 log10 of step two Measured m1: 0.17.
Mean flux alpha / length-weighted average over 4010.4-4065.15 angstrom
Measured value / 9.43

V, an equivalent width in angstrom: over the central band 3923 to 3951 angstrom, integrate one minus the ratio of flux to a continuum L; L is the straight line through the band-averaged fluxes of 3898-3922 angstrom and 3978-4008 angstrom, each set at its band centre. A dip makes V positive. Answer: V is 7.5 angstrom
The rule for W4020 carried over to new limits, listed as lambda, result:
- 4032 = 8.469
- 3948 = 7.654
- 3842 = 5.297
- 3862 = 6.651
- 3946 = 6.658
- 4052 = 9.622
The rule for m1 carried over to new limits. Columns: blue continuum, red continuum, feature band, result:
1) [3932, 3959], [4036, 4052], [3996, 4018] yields -0.116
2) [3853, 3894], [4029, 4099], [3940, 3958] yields 0.013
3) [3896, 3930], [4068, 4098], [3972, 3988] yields 0.115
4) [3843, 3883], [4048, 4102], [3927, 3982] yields 0.290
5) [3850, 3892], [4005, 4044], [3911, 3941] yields 0.202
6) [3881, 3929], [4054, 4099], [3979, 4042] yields -0.131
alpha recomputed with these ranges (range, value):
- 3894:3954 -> 6.64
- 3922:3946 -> 5.48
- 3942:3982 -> 6.21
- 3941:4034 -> 7.87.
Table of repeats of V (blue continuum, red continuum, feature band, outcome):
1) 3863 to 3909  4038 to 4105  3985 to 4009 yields -2.94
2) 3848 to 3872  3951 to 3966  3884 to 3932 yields 0.30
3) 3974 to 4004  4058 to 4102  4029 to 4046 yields -1.40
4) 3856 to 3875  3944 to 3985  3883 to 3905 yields 1.40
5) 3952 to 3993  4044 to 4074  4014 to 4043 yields -4.81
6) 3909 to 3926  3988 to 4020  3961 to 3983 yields 8.50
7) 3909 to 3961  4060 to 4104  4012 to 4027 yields -3.54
